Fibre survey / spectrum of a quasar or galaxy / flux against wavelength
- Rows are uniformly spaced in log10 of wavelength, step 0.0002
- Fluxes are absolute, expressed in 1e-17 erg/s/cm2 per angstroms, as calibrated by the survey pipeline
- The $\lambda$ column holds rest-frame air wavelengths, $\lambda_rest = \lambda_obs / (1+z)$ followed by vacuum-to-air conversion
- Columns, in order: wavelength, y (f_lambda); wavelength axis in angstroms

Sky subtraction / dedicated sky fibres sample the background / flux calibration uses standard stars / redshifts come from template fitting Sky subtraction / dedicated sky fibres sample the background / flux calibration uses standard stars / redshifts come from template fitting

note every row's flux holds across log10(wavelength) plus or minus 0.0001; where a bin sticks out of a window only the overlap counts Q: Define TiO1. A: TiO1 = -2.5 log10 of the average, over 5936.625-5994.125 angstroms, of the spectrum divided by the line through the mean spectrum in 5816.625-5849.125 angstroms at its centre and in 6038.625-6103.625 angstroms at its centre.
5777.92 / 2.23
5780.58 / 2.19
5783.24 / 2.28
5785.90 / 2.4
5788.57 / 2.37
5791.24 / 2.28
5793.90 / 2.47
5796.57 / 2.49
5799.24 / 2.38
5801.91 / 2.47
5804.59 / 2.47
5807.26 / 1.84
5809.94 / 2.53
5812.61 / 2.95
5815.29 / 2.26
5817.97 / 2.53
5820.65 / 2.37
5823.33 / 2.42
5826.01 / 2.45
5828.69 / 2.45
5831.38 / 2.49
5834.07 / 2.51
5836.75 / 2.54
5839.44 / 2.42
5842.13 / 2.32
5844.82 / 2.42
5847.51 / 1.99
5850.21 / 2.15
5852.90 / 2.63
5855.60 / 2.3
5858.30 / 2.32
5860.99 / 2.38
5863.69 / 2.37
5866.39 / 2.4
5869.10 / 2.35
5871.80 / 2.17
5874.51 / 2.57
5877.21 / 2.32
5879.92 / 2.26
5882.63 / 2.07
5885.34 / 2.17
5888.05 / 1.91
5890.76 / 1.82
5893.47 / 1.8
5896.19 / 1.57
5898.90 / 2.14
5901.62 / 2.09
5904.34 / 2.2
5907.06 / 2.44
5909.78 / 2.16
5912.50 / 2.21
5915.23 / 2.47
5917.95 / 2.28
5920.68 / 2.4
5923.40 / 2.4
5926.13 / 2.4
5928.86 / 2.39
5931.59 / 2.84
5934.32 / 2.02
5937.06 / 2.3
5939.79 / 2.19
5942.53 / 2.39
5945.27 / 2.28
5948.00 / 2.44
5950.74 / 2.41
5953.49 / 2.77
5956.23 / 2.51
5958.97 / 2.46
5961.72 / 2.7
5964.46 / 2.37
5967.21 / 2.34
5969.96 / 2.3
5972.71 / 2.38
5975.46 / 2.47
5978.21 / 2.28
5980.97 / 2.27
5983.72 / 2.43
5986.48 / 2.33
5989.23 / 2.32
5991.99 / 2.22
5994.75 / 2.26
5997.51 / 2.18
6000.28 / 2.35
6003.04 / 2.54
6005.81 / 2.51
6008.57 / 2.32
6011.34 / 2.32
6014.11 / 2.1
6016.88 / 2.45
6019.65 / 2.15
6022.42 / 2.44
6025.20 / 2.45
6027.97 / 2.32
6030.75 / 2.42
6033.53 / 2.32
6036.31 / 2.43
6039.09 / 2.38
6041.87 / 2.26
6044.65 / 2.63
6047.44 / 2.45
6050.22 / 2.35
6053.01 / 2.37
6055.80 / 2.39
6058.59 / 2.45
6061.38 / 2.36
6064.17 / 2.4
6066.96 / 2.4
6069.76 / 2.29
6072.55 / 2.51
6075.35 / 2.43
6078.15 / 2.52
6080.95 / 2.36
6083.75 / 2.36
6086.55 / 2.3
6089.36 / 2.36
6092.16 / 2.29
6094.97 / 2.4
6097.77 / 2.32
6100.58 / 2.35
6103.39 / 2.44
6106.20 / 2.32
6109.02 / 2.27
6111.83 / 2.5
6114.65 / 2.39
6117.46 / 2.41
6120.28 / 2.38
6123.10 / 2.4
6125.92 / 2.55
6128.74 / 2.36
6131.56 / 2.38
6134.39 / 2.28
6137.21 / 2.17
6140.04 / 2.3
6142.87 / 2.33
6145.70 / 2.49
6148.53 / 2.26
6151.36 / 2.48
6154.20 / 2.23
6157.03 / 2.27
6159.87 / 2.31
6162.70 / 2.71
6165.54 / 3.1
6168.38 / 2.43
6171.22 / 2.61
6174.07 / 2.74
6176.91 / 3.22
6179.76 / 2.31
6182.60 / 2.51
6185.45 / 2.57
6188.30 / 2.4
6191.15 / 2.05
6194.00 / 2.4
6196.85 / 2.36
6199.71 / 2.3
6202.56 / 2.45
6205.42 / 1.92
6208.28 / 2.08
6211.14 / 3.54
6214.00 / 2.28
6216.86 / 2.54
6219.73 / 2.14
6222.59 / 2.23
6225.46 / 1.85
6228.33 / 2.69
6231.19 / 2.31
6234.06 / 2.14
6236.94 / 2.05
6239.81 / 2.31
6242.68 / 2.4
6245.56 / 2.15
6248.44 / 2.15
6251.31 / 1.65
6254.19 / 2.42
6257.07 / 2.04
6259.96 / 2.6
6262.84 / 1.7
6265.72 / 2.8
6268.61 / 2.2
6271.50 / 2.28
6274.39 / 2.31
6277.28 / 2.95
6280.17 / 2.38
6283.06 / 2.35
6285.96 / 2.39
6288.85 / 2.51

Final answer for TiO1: 0.00 mag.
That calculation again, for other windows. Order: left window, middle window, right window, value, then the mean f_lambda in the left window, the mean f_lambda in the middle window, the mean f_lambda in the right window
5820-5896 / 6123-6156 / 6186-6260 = -0.03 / 2.29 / 2.35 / 2.28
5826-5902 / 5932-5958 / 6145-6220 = -0.04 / 2.25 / 2.39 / 2.48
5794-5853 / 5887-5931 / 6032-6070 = 0.11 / 2.41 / 2.18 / 2.39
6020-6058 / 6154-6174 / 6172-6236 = -0.07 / 2.39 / 2.56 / 2.41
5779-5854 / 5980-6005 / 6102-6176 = 0.04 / 2.39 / 2.33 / 2.43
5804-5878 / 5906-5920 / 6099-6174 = 0.04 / 2.39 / 2.31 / 2.42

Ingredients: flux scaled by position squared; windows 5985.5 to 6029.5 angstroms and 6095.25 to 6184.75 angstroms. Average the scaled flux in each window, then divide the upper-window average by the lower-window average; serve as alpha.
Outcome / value 1.10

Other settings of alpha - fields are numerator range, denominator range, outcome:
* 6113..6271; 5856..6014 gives 1.12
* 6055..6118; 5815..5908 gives 1.13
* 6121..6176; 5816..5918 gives 1.18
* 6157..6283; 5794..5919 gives 1.17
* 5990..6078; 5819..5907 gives 1.11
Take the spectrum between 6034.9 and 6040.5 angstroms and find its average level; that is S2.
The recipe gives 2.4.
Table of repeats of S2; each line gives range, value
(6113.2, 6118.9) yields 2.4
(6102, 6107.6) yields 2.38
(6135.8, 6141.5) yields 2.23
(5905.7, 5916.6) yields 2.32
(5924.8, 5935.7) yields 2.41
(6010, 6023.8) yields 2.29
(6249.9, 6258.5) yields 2.04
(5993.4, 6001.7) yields 2.26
